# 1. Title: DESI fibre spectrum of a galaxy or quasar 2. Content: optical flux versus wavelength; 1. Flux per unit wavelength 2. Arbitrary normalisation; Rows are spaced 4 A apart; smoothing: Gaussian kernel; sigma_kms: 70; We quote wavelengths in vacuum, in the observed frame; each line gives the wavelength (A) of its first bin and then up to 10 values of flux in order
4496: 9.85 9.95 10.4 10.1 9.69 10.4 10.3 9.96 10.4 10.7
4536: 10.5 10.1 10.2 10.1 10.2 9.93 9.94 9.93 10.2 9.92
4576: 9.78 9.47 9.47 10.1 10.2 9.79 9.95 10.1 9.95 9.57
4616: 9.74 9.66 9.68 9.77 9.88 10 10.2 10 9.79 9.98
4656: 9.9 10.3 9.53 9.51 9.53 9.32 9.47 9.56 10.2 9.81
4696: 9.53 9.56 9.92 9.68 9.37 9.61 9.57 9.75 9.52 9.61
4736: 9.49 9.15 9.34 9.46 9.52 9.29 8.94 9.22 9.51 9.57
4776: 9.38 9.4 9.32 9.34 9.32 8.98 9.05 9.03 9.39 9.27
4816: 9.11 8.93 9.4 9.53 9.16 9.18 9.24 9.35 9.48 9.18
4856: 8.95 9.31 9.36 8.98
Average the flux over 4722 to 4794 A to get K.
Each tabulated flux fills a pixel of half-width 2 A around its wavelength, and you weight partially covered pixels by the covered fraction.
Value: 9.4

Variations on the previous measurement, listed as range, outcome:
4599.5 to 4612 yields 9.94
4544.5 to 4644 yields 9.9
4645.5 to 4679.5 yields 9.72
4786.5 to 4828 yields 9.2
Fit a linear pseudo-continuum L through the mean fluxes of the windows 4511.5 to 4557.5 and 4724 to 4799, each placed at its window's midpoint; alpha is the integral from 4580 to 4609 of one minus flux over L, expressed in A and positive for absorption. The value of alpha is 0.3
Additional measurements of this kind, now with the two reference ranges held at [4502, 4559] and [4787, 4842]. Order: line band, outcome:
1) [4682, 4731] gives -0.43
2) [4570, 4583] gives 0.44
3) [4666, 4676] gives 0.24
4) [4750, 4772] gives 0.17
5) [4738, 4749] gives 0.18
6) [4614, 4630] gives 0.28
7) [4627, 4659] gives -0.47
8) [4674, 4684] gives 0.26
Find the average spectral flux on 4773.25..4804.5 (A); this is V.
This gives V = 9.25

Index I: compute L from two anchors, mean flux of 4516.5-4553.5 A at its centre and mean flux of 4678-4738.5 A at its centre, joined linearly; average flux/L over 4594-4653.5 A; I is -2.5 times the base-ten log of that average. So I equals 0.01 mag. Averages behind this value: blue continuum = 10.3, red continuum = 9.64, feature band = 9.87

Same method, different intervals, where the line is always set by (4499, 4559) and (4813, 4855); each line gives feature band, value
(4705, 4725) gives 0.00 mag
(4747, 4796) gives 0.01 mag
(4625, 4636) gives 0.00 mag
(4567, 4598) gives 0.02 mag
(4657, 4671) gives 0.00 mag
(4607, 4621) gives 0.02 mag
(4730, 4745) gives 0.02 mag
